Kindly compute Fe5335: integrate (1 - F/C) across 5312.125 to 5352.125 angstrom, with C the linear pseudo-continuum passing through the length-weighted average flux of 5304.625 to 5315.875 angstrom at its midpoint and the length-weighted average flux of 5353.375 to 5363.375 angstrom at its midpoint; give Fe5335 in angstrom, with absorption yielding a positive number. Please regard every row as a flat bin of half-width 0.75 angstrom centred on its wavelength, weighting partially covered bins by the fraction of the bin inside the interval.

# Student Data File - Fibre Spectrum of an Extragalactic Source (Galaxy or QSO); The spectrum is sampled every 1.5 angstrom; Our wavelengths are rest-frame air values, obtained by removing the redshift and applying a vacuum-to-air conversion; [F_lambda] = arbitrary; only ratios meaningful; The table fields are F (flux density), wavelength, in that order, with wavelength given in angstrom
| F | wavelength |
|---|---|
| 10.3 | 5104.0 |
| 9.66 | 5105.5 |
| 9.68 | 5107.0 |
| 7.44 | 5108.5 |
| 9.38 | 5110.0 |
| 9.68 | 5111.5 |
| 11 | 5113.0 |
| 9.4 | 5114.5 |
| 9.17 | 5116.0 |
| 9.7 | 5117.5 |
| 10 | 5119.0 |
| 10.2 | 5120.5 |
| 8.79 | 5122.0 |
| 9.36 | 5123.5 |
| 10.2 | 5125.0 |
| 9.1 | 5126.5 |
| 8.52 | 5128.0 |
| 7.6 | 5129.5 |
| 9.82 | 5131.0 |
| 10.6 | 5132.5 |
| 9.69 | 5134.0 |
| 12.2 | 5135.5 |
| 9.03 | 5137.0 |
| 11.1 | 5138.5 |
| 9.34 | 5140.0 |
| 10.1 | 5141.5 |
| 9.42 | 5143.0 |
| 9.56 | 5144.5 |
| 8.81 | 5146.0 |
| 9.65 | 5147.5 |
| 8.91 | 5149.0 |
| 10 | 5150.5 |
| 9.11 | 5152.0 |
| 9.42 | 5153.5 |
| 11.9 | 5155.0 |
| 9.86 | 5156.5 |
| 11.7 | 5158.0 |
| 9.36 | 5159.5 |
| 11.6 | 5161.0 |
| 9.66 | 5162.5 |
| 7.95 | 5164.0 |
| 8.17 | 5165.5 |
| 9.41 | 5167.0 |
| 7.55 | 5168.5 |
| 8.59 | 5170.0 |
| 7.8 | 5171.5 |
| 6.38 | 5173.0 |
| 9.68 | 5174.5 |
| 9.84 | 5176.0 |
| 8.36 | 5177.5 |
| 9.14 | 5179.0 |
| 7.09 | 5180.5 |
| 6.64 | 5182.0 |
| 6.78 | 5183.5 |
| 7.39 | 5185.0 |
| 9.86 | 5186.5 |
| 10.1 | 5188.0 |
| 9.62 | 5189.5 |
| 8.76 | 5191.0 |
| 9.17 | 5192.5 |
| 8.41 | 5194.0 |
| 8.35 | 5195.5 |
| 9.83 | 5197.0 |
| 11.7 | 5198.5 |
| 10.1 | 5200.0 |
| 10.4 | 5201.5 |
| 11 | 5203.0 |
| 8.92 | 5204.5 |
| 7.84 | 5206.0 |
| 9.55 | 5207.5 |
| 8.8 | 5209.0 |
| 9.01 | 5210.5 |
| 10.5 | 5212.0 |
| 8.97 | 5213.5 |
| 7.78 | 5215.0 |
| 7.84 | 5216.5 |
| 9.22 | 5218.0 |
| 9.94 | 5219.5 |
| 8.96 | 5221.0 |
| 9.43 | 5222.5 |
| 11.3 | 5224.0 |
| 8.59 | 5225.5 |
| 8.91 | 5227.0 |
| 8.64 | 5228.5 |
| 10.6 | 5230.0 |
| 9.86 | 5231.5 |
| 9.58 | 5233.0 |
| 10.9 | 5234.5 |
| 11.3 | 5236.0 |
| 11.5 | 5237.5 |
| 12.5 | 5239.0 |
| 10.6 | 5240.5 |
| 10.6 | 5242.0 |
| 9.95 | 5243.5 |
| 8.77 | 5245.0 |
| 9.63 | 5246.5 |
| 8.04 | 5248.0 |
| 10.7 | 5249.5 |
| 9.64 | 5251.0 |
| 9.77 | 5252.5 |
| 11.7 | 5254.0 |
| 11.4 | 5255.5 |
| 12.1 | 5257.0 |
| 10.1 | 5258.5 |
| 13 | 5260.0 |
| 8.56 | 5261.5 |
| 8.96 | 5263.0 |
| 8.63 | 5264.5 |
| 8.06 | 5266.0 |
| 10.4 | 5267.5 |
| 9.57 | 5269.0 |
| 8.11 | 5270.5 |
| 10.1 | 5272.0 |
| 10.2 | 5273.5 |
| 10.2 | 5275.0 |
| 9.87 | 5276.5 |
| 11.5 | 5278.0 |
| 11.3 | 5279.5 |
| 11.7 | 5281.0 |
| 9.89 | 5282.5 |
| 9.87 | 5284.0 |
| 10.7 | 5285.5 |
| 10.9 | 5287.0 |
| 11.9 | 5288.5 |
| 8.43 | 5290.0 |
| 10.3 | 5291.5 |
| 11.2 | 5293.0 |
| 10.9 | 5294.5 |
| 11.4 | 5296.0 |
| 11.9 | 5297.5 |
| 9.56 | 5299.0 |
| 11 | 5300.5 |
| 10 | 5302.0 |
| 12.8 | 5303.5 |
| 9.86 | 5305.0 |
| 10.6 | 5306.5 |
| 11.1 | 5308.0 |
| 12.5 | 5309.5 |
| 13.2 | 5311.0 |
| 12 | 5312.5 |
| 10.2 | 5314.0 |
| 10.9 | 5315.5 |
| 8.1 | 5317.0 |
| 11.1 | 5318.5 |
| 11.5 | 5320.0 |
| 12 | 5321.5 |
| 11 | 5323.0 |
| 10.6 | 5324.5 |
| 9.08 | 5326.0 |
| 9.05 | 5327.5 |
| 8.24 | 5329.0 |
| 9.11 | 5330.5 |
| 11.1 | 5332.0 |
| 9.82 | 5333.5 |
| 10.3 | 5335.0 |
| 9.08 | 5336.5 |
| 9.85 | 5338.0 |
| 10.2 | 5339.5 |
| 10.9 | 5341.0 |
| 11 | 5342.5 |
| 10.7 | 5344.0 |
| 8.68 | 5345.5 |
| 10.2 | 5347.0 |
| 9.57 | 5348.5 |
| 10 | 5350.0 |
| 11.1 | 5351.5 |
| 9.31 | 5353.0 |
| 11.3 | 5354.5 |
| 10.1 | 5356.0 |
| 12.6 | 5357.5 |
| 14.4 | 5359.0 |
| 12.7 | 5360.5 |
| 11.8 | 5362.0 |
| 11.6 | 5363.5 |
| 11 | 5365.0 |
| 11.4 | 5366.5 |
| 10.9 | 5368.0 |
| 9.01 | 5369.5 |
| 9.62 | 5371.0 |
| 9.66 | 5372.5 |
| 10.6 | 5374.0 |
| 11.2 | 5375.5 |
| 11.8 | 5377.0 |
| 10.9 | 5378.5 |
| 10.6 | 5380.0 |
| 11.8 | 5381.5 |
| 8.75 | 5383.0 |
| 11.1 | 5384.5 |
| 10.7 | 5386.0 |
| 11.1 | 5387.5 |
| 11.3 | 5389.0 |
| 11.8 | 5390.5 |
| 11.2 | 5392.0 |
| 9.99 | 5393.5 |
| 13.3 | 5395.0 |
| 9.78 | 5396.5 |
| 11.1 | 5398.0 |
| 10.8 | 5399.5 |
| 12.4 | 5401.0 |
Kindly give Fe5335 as 5.0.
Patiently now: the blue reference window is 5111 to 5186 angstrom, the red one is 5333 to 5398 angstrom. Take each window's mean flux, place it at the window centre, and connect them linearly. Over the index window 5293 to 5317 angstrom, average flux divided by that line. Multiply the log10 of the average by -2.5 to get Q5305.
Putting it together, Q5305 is -0.08 mag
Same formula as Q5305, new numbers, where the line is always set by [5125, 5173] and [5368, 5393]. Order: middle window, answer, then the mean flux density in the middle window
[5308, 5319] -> -0.08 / 11.1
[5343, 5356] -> 0.04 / 10.1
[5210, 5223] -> 0.09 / 9.07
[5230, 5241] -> -0.10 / 10.9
